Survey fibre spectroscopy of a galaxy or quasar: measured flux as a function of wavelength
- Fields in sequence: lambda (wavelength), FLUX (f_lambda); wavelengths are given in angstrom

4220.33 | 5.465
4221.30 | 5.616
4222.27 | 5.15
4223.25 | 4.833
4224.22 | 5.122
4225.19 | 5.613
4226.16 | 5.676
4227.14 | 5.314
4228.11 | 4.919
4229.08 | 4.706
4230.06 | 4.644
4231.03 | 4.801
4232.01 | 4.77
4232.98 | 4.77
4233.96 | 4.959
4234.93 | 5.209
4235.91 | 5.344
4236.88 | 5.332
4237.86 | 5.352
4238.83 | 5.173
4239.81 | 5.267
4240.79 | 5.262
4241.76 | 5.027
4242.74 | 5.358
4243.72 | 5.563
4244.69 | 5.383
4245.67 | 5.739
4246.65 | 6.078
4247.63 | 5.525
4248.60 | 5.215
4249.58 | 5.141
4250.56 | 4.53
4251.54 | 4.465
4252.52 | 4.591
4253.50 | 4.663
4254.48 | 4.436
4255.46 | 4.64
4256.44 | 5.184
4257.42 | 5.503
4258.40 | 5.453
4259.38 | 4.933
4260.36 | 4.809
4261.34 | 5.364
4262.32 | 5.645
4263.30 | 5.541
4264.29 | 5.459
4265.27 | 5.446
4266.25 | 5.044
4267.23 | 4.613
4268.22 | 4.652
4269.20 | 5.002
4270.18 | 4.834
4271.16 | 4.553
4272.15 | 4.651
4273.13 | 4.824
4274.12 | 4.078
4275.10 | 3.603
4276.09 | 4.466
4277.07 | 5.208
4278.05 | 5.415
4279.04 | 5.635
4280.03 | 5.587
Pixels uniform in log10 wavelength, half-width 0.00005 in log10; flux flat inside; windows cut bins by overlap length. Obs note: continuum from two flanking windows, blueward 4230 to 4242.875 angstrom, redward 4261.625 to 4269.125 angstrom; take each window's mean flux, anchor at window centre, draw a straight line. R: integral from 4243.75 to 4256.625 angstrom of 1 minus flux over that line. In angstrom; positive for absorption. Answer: 0.20 angstrom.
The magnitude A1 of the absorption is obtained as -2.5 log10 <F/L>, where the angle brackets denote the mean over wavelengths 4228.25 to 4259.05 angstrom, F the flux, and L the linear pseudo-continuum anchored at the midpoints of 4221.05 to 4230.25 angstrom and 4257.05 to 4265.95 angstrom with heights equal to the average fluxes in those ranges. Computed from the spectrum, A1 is 0.03 mag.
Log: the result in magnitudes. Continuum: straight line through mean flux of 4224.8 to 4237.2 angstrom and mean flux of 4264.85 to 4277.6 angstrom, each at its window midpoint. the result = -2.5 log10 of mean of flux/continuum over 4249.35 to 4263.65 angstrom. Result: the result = -0.03 mag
